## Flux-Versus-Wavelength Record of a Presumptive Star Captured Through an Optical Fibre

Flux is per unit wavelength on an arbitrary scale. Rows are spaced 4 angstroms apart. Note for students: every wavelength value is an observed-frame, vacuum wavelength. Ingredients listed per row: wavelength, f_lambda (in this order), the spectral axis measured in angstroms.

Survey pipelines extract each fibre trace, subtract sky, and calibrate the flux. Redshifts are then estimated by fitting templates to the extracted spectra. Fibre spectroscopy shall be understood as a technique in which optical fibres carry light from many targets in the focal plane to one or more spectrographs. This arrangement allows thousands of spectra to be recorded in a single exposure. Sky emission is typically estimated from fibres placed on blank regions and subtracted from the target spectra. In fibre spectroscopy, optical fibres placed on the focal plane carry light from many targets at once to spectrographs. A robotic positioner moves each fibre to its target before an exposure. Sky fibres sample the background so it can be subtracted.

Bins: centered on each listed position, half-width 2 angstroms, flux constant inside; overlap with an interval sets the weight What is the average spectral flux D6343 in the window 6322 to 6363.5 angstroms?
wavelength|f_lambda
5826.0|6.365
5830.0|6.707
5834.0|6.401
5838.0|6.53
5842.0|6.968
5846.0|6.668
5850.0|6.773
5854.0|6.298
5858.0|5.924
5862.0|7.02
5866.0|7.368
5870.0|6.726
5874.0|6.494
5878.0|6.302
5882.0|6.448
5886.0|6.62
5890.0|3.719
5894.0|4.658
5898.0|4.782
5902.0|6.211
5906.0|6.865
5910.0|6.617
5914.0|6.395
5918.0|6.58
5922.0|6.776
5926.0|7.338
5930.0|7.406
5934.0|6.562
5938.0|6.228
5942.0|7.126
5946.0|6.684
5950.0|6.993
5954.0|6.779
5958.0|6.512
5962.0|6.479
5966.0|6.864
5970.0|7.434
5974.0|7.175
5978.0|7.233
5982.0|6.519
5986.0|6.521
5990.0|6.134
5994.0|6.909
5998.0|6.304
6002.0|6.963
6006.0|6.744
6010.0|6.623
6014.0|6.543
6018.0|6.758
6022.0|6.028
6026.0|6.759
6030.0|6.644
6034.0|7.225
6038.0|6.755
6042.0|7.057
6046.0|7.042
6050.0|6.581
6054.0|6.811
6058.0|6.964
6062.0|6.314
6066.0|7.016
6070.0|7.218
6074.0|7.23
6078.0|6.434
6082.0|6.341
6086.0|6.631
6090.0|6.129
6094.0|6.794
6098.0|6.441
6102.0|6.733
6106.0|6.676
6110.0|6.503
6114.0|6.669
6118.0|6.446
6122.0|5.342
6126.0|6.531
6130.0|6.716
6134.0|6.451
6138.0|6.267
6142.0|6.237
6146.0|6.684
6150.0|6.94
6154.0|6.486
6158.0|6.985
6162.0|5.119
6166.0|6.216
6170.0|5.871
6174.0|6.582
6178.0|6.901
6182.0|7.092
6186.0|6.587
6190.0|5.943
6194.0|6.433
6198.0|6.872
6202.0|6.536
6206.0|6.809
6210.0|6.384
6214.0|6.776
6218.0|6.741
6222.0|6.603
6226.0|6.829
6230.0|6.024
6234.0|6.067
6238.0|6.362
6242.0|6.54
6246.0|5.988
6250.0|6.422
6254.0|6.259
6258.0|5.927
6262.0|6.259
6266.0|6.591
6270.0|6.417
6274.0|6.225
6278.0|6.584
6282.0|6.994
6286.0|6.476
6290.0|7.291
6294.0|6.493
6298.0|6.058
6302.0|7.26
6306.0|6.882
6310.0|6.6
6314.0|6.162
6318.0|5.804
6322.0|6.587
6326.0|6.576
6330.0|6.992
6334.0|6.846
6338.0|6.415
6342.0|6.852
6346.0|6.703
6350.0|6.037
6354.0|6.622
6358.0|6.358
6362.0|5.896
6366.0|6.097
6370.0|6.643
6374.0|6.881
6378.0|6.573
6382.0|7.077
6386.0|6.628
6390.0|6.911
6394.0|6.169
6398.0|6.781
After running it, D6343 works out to 6.54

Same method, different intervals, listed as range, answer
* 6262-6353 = 6.58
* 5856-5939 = 6.34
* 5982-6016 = 6.59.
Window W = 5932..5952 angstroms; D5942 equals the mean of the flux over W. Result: 6.72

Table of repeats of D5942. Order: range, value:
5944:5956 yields 6.82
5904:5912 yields 6.74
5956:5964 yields 6.5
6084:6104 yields 6.55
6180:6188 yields 6.84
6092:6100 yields 6.62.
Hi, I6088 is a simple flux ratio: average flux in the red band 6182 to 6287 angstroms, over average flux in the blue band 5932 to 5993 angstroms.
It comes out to 0.96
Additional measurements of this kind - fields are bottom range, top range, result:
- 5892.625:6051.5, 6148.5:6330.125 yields 0.97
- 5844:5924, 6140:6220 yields 1.04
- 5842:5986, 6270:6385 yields 1.00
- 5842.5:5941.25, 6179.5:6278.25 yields 1.01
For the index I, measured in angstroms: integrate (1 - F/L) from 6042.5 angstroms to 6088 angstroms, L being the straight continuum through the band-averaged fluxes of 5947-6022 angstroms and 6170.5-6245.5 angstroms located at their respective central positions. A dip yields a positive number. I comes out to -0.9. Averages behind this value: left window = 6.73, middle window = 6.79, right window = 6.53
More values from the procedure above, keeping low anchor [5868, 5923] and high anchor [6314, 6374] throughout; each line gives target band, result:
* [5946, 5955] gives -1.08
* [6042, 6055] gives -1.35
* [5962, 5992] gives -3.28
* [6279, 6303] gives -1.18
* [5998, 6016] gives -1.47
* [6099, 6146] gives -1.18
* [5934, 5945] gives -0.98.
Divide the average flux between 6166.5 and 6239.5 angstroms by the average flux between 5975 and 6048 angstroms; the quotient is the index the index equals 1.0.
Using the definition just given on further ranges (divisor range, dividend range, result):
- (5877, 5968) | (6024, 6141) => 1.04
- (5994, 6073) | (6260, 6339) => 0.97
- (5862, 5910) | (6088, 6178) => 1.05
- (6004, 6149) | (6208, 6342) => 0.98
